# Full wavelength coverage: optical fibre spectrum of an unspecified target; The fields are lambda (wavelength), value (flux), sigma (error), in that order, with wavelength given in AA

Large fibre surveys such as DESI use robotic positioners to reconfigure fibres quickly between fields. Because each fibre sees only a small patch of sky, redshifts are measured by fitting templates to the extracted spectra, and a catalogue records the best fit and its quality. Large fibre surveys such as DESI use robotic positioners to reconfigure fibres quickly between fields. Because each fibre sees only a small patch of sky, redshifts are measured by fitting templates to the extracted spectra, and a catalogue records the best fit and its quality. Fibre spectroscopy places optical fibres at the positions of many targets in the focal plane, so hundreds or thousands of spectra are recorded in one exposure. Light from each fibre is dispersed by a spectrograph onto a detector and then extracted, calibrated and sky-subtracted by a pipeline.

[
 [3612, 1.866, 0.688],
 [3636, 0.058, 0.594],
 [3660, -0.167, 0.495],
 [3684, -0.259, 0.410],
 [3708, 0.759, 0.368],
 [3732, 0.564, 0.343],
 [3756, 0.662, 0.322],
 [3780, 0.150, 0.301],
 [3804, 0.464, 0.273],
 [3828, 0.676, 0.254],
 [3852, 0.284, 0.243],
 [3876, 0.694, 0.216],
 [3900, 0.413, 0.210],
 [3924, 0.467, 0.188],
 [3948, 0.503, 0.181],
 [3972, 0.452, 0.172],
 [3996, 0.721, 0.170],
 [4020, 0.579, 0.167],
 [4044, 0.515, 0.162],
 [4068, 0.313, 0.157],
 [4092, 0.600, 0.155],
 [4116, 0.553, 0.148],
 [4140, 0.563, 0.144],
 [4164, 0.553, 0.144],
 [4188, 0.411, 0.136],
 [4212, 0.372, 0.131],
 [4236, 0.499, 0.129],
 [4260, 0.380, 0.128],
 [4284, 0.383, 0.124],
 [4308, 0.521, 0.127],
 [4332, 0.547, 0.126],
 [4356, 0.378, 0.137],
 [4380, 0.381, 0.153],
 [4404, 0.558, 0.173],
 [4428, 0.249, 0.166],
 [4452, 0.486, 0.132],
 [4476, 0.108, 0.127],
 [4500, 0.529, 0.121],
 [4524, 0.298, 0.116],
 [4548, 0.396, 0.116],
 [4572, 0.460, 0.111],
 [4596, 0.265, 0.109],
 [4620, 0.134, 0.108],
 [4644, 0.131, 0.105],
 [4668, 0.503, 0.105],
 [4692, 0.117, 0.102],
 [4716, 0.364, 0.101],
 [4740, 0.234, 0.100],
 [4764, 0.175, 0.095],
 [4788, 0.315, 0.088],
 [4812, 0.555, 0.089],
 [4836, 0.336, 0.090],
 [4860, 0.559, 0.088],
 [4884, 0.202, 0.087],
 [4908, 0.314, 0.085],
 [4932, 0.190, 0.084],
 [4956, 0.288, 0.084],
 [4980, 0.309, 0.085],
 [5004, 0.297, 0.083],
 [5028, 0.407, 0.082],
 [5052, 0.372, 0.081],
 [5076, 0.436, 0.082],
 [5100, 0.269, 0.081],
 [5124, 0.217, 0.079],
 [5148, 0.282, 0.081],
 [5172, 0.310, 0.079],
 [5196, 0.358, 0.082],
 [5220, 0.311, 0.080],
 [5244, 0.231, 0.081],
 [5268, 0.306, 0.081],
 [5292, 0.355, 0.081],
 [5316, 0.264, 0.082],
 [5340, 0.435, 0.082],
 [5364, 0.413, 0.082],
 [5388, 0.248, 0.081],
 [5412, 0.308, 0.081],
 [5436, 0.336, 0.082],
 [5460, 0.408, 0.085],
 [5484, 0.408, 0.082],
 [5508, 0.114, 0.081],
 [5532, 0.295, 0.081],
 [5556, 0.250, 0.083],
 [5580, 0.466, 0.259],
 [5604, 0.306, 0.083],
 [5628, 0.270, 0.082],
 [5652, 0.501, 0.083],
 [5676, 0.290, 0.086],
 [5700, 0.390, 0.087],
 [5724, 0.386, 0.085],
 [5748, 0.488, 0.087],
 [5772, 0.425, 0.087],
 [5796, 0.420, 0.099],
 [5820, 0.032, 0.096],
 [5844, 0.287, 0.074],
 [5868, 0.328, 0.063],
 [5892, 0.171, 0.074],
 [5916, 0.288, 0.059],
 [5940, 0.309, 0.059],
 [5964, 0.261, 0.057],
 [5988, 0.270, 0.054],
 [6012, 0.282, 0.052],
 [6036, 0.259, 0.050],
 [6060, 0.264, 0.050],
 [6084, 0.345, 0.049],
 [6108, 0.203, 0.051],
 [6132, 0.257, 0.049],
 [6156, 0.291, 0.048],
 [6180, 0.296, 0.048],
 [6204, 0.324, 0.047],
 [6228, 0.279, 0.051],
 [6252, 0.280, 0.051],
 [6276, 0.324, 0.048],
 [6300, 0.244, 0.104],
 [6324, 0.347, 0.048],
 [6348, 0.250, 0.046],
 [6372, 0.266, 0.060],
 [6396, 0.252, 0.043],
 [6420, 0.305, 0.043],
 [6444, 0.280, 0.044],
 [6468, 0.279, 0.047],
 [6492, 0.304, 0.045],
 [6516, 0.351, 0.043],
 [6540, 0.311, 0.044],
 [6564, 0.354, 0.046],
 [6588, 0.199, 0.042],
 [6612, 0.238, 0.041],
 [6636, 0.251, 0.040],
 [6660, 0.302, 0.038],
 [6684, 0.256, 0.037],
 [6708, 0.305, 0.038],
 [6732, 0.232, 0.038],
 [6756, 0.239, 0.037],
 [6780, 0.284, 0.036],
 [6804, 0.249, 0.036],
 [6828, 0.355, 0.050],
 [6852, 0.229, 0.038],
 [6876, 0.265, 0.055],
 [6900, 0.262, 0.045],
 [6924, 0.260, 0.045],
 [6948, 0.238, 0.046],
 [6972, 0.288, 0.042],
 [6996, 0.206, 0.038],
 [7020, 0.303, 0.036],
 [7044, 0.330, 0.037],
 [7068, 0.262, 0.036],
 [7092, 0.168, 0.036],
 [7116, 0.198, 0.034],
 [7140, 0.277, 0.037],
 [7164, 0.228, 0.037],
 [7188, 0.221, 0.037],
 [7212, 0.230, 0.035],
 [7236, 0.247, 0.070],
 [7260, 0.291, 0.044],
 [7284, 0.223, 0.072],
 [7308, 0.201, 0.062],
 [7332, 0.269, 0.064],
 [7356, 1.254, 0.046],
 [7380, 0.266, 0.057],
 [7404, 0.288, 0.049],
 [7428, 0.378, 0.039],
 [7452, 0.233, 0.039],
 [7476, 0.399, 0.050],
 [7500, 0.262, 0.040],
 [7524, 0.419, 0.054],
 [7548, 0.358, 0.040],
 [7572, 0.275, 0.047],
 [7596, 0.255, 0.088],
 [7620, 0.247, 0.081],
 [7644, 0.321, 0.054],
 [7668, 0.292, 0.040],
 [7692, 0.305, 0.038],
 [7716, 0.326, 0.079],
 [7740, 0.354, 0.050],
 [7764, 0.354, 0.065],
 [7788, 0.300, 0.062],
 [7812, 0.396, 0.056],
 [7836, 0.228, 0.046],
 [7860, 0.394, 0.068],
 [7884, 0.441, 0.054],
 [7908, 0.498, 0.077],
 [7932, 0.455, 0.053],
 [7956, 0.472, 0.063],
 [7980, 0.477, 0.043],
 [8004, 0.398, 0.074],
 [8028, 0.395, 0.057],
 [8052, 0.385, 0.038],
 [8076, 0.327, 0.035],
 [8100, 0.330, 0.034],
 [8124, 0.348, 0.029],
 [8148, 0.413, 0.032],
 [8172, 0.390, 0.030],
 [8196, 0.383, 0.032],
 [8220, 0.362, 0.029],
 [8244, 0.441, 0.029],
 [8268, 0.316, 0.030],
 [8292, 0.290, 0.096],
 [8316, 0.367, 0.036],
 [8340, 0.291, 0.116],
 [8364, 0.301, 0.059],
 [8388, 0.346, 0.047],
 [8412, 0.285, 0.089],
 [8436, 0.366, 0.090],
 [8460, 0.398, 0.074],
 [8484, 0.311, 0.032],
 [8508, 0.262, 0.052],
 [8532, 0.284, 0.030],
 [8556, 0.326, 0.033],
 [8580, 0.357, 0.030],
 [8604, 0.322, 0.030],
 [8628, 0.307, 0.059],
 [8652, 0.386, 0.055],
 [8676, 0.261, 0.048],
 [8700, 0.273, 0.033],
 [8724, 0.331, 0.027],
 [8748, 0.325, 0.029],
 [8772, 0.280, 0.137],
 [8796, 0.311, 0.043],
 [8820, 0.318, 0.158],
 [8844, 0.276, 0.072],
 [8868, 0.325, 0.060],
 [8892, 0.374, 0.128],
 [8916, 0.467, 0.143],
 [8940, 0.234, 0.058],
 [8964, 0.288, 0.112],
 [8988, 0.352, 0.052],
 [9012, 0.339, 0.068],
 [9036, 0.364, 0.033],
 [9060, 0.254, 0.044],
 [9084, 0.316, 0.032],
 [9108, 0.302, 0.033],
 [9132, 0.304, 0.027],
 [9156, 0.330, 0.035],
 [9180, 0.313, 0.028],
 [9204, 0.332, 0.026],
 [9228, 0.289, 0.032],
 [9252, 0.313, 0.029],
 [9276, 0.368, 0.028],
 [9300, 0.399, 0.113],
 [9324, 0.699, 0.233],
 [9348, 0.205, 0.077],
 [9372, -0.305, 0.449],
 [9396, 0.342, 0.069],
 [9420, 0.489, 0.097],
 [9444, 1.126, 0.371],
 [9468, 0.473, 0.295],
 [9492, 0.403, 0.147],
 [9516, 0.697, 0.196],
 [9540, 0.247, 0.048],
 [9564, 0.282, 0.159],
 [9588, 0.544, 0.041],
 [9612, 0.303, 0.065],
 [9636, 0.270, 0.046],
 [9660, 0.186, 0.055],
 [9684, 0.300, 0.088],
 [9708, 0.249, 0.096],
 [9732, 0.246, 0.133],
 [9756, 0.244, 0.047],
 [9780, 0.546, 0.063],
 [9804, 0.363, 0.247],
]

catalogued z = 0.974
